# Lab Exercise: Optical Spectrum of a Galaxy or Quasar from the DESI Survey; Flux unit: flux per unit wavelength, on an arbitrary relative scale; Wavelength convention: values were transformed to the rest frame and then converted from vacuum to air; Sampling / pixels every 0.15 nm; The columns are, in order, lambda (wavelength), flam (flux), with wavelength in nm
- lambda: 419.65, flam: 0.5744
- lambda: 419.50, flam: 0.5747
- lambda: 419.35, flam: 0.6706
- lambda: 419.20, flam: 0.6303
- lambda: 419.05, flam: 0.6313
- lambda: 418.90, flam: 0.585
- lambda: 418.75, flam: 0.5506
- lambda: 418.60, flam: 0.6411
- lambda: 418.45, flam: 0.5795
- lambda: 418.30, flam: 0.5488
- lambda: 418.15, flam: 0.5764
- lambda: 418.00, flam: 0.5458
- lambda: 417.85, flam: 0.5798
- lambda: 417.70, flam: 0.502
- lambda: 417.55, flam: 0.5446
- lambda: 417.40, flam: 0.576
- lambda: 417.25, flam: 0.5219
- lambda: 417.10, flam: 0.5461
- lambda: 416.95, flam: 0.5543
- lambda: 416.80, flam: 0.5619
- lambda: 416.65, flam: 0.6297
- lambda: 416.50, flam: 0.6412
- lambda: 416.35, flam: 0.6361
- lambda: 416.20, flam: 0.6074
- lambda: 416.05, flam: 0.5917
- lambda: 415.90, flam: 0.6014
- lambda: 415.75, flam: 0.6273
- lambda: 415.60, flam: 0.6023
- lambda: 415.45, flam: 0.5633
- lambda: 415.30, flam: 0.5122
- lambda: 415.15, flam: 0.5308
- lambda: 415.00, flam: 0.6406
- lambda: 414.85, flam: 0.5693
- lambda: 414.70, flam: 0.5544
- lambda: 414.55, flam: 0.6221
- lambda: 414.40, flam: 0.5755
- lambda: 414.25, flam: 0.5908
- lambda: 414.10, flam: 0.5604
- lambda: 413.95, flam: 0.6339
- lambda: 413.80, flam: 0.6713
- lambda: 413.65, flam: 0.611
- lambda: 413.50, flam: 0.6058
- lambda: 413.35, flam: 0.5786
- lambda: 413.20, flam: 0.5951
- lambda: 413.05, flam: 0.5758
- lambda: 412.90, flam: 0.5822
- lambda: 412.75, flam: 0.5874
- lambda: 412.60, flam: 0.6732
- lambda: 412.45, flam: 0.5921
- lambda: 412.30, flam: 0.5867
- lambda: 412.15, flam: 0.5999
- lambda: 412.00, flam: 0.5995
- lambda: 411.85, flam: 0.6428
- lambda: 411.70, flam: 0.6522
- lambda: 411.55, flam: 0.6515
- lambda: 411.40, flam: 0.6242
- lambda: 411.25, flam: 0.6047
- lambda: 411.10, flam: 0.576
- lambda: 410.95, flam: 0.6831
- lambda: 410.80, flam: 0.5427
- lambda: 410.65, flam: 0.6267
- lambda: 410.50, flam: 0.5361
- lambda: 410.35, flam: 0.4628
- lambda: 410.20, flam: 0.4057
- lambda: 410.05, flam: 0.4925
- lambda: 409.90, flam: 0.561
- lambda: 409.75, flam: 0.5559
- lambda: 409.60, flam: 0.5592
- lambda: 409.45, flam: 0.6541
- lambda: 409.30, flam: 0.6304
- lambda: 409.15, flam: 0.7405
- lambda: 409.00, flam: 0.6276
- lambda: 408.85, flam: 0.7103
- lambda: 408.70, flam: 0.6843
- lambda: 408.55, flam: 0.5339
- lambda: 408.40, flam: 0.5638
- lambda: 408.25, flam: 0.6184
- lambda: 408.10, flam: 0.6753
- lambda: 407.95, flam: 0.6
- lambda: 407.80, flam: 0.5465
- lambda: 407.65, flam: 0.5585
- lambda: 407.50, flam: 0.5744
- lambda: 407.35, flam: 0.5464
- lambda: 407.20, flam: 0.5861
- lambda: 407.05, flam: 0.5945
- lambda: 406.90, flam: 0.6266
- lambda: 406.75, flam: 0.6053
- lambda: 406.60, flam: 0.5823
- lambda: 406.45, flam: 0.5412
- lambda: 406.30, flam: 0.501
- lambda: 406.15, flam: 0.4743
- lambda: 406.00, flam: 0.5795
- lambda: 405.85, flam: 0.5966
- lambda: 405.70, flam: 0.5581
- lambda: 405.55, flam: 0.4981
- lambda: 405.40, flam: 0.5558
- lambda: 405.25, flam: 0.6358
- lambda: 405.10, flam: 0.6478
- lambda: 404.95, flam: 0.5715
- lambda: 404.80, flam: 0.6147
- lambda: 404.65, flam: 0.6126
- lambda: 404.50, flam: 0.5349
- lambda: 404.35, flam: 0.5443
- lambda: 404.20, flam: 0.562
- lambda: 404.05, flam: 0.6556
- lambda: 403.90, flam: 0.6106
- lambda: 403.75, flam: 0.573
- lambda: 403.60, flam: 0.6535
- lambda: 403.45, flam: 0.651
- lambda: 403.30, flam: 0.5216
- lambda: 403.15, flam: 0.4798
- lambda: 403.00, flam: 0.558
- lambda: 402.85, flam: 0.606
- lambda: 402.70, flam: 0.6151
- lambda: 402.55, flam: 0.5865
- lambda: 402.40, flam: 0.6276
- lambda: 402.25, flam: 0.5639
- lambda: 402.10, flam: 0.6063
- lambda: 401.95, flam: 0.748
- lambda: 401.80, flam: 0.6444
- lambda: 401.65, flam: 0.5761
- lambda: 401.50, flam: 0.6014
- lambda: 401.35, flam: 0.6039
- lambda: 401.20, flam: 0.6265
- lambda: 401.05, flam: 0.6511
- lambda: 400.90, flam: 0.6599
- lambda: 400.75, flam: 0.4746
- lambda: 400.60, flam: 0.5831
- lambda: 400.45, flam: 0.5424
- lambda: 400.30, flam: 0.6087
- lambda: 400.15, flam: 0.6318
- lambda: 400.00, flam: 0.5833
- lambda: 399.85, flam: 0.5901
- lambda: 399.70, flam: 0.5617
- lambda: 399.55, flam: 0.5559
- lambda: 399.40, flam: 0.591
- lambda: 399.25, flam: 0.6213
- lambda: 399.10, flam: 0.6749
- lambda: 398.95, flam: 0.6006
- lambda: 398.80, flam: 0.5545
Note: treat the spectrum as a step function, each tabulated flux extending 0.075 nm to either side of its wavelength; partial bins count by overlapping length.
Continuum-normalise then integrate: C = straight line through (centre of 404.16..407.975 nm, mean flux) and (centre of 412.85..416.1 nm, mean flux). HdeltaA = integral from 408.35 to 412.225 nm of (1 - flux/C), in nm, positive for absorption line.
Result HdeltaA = -0.109 nm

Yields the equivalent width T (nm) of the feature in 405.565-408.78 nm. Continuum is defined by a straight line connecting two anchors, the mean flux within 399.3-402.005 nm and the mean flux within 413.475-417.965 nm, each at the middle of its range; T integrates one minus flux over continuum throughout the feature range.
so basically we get 0.09 nm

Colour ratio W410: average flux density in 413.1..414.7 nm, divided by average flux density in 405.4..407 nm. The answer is 1.08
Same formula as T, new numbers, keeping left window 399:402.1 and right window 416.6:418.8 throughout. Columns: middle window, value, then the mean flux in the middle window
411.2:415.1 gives -0.22 nm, 0.606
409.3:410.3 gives 0.07 nm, 0.543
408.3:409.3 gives -0.10 nm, 0.642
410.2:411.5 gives 0.02 nm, 0.573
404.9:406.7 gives 0.09 nm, 0.562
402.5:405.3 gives 0.03 nm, 0.591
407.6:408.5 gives -0.01 nm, 0.593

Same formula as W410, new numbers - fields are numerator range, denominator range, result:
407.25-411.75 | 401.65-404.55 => 0.99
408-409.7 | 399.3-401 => 1.09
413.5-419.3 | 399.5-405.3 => 0.98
